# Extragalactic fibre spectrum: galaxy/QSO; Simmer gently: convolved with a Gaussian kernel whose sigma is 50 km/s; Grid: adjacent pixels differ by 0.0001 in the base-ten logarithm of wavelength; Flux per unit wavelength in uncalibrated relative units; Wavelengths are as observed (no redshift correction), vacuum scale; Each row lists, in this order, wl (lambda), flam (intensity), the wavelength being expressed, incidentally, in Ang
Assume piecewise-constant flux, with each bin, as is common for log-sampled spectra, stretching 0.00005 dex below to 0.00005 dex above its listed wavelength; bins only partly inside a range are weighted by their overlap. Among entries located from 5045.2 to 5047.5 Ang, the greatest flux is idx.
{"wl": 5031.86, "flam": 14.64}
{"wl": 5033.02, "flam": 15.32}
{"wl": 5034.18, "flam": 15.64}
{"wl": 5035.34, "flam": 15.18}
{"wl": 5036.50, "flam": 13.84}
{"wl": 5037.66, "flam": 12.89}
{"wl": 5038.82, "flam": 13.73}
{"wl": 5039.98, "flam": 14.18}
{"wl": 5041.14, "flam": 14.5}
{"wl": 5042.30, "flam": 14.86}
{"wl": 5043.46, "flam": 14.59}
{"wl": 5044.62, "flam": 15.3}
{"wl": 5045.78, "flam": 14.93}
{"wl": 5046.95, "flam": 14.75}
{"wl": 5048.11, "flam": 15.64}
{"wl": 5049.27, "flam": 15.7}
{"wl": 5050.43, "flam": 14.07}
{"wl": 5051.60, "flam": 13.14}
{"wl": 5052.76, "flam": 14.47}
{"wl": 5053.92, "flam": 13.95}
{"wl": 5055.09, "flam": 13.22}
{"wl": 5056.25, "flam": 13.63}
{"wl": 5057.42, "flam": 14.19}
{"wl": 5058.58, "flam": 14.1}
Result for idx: 14.93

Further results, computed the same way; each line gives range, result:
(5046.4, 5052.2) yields 15.7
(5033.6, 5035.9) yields 15.64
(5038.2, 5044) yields 14.86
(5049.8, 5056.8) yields 14.47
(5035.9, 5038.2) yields 13.84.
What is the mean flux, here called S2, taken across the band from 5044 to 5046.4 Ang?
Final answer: 15.1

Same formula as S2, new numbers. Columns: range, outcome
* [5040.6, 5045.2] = 14.8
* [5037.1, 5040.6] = 13.6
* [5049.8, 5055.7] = 13.8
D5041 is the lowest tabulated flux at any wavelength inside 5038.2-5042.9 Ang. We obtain 13.73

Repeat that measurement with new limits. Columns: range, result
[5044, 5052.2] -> 13.14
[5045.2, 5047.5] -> 14.75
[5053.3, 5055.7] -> 13.22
